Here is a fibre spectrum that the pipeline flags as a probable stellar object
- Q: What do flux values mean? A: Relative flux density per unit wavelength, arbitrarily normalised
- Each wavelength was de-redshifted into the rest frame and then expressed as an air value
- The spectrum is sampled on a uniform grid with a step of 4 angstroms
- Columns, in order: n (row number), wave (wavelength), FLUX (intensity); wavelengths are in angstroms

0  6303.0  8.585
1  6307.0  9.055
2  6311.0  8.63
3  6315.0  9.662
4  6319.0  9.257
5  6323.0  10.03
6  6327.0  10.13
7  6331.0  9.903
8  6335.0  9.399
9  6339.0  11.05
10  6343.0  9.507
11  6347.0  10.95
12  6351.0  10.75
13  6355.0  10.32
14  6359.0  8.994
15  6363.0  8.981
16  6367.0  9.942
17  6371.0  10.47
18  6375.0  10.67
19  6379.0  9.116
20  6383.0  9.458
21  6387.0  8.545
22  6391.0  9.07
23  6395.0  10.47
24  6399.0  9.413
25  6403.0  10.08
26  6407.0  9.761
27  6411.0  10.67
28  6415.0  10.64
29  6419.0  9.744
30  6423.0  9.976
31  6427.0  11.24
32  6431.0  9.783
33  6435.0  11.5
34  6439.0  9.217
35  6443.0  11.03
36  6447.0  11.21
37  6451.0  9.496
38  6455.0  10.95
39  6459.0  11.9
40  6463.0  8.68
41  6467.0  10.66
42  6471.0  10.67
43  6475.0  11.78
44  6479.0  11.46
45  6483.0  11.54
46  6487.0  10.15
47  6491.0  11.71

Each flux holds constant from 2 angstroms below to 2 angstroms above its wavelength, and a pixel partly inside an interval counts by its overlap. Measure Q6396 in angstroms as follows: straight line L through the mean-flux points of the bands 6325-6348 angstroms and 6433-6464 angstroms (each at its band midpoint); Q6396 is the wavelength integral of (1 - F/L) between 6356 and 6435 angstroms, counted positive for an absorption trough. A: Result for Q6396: 3.52 angstroms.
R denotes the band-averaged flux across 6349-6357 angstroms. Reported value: 10.5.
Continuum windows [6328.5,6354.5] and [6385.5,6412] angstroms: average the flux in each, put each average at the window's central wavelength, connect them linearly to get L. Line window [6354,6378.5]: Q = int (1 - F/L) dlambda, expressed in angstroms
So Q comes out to 0.5 angstroms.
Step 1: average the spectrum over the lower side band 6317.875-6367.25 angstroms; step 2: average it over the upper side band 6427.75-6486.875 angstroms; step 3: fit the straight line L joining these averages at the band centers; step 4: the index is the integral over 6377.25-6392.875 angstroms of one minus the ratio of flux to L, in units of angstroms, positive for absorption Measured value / 1.81 angstroms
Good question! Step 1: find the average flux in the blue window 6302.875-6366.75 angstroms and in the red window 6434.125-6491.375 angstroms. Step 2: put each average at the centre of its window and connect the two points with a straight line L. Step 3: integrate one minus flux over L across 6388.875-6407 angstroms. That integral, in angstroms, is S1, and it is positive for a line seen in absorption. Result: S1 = 0.9 angstroms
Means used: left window 9.74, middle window 9.75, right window 10.8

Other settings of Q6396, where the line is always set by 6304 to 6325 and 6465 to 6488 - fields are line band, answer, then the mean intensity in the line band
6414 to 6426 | 0.33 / 10.2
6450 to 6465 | 0.78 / 10.3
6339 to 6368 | -0.84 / 10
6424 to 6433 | 0.08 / 10.5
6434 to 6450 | 0.13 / 10.6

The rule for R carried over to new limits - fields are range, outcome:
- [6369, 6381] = 10.1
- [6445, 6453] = 10.4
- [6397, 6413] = 9.98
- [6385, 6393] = 8.81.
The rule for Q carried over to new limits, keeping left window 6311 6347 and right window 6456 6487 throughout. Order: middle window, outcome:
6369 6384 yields 0.36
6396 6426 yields 1.05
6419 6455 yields 0.77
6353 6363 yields 0.55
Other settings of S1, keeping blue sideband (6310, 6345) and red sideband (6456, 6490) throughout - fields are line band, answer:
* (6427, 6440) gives 0.21 angstroms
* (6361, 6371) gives 0.40 angstroms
